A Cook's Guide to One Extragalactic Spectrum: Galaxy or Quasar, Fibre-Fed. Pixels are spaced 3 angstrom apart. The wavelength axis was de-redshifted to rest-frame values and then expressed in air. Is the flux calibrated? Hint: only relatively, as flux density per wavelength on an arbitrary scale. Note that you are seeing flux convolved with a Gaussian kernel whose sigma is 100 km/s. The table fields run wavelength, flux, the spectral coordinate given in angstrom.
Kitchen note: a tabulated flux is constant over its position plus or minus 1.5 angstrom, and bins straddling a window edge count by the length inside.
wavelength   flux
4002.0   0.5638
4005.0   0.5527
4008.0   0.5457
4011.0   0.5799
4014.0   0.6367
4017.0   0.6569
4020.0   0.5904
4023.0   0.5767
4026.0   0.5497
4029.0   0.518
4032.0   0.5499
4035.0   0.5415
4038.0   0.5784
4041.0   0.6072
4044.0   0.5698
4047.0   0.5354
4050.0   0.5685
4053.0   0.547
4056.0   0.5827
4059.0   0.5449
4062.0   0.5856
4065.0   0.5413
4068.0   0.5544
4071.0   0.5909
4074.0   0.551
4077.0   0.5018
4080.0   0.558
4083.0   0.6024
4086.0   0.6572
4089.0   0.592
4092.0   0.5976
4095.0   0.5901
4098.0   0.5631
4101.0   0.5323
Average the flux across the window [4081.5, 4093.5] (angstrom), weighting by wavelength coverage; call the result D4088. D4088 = 0.612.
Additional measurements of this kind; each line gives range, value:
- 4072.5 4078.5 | 0.526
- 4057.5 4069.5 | 0.557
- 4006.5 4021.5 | 0.602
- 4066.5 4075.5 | 0.565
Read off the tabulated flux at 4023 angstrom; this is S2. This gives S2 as 0.5767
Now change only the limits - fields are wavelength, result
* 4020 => 0.5904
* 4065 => 0.5413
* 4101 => 0.5323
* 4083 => 0.6024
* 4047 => 0.5354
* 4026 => 0.5497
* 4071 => 0.5909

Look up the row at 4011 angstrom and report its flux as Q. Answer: 0.5799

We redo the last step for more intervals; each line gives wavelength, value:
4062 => 0.5856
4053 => 0.547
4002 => 0.5638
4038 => 0.5784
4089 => 0.592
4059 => 0.5449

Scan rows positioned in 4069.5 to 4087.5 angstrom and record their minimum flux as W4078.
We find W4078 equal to 0.5018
